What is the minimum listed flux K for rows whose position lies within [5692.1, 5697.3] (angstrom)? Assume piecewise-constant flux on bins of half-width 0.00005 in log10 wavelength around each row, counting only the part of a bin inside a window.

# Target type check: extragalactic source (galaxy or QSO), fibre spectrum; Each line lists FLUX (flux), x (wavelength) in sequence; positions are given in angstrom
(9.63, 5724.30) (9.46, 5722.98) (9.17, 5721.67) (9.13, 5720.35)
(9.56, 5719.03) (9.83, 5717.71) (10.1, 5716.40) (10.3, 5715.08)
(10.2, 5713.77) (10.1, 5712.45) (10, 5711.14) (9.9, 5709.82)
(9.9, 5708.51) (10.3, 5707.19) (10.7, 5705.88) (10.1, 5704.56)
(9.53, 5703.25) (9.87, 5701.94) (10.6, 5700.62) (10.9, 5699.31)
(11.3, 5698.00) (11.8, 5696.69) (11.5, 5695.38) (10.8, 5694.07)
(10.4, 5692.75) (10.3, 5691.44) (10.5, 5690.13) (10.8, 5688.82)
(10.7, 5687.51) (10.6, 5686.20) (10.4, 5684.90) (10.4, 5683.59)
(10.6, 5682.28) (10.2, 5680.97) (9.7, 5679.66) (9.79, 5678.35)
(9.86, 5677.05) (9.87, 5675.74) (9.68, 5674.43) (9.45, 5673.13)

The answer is 10.4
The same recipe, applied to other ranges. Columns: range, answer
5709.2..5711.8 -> 9.9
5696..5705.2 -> 9.53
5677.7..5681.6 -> 9.7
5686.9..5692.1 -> 10.3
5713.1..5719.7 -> 9.56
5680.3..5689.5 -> 10.2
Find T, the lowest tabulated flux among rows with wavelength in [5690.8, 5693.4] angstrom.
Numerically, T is 10.3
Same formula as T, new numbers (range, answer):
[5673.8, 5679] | 9.68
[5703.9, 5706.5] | 10.1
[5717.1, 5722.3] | 9.13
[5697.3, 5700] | 10.9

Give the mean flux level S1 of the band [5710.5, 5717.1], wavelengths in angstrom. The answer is 10.2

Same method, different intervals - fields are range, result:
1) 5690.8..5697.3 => 10.9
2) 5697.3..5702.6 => 10.7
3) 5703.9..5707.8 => 10.4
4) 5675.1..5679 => 9.85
